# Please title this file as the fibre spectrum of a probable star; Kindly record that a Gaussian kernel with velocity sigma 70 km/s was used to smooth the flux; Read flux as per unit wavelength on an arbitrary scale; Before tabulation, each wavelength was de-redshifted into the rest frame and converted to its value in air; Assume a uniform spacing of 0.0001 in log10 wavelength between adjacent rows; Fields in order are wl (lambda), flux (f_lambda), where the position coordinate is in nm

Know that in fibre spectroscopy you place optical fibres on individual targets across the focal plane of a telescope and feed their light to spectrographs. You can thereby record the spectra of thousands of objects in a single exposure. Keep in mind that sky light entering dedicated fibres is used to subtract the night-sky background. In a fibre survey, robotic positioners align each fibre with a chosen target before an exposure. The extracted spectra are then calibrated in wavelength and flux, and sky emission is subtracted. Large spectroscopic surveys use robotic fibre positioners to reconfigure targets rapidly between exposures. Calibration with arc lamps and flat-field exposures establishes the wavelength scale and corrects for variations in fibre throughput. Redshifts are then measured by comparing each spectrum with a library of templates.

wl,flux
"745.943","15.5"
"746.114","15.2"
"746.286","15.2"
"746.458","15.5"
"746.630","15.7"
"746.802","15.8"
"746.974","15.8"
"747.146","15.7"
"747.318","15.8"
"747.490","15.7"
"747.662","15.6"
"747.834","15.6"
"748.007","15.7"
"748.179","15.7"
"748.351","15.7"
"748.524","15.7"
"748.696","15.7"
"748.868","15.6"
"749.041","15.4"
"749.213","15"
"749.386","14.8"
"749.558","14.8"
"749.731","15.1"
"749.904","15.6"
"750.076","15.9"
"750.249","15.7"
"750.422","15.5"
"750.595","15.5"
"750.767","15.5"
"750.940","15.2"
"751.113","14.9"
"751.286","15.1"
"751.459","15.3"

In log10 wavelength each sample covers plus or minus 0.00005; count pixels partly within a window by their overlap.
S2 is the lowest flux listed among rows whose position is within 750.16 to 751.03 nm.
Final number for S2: 15.2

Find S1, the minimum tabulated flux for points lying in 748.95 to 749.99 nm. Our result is 14.8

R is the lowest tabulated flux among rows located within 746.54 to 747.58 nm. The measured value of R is 15.7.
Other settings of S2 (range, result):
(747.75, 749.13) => 15.4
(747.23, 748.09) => 15.6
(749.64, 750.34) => 15.1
